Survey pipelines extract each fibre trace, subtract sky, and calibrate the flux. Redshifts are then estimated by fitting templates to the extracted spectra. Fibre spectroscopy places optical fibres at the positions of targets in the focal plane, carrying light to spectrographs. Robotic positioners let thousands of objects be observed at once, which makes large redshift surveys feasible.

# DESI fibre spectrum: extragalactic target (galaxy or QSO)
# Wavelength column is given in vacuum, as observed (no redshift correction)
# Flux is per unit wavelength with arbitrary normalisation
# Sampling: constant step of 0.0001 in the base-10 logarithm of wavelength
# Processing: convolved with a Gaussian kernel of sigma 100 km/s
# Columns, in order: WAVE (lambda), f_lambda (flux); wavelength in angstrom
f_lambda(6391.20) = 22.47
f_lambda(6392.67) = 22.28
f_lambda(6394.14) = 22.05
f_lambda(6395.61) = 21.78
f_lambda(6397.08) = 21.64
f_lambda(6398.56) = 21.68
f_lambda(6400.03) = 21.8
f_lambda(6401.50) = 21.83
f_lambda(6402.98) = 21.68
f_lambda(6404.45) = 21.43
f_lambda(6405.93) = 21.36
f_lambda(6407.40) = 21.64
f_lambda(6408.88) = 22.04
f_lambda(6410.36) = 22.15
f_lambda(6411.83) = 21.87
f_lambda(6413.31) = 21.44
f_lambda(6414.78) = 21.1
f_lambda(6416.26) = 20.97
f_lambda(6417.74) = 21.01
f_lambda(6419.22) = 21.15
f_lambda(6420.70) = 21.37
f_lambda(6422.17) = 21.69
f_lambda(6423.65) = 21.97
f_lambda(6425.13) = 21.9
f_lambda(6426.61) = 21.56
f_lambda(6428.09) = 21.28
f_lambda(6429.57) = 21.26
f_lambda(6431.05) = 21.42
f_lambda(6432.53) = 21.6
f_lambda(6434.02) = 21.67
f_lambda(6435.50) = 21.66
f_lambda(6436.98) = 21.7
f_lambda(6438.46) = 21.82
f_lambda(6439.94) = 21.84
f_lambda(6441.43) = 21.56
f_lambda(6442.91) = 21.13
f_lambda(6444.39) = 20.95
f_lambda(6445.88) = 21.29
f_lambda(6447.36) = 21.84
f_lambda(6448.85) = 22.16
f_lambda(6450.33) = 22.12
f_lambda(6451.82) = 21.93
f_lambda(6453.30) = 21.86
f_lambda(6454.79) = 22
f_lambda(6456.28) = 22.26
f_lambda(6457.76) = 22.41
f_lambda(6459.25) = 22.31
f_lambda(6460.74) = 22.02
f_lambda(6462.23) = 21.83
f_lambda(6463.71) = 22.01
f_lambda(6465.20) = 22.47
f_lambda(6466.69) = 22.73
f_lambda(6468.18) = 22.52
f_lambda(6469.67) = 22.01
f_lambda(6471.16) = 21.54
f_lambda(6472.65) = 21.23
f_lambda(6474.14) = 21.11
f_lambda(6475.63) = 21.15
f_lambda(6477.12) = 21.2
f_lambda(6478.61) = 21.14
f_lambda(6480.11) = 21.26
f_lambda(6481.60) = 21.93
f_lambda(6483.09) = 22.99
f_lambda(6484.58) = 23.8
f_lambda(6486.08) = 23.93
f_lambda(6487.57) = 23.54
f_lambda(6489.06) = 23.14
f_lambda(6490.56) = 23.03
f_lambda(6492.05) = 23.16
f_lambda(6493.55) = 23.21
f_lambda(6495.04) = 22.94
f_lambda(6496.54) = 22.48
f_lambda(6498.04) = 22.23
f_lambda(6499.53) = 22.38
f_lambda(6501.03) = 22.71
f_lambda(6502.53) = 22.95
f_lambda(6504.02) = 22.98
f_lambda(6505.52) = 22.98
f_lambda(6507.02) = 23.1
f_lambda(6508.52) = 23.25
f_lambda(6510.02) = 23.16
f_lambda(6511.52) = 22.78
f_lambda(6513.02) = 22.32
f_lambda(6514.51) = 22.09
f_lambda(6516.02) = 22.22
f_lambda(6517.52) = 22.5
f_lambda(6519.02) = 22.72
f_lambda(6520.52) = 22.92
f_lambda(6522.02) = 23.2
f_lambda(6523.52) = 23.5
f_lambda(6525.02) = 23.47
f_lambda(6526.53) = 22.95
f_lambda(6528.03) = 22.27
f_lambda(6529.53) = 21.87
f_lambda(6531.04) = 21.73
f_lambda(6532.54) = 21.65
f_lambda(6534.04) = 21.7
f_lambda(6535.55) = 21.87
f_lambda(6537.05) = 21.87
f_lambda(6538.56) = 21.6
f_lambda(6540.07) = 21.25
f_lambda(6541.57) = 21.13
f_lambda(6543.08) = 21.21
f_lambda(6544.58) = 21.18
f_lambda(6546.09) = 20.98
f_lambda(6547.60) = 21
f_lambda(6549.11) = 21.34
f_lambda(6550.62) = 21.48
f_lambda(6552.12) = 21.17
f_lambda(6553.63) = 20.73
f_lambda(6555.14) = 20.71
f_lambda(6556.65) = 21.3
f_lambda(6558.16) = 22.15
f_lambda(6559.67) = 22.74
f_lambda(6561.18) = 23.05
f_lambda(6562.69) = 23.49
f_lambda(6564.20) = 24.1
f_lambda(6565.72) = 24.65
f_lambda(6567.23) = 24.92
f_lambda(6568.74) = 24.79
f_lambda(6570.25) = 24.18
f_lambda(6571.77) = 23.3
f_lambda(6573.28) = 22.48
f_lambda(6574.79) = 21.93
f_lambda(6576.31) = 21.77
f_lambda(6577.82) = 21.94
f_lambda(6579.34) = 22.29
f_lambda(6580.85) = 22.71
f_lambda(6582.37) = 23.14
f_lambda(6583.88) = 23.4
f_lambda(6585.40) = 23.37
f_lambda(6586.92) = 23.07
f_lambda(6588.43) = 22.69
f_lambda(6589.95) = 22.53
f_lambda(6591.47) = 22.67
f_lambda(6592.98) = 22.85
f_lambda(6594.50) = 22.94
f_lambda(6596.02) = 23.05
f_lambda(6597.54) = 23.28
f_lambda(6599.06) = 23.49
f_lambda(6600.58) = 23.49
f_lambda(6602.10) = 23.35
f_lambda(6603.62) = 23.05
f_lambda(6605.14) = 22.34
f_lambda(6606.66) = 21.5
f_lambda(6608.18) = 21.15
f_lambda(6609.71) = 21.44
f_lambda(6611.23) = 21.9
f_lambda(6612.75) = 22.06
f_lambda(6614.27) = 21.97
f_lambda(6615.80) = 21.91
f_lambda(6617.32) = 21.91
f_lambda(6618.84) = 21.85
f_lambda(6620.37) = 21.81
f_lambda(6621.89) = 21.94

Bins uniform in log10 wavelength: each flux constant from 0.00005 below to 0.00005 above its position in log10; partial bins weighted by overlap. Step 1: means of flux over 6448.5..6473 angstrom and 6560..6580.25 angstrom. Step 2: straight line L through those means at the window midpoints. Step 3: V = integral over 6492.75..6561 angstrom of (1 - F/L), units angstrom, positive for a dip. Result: 1.9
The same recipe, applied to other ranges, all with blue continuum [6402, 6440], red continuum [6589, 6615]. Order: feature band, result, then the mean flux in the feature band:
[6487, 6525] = -1.47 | 22.9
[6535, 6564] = 0.80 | 21.6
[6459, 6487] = -0.29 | 22.1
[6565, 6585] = -0.72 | 23.2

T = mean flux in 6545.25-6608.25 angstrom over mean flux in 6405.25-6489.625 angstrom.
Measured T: 1.04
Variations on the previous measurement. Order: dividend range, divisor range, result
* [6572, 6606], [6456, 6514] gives 1.02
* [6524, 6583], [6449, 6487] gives 1.01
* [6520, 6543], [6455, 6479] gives 1.01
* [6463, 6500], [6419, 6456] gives 1.03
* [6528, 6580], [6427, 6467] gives 1.02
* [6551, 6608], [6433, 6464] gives 1.05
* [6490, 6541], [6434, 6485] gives 1.03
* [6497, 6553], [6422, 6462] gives 1.02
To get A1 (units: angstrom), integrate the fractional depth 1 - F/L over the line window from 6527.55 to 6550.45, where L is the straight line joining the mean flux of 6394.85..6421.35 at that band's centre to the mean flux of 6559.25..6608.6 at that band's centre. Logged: 1.17 angstrom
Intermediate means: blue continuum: 21.6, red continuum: 23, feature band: 21.5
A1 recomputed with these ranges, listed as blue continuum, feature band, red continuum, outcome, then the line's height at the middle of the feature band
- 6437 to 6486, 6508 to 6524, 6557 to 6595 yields -0.2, 22.5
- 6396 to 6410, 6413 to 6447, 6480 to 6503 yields 0.9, 22.1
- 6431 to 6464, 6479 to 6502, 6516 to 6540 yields -0.8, 22.1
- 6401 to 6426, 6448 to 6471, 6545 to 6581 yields -0.3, 21.8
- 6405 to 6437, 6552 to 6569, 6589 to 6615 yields -0.4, 22.3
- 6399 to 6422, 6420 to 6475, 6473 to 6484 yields -0.6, 21.6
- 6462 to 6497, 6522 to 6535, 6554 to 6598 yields 0.1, 22.6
